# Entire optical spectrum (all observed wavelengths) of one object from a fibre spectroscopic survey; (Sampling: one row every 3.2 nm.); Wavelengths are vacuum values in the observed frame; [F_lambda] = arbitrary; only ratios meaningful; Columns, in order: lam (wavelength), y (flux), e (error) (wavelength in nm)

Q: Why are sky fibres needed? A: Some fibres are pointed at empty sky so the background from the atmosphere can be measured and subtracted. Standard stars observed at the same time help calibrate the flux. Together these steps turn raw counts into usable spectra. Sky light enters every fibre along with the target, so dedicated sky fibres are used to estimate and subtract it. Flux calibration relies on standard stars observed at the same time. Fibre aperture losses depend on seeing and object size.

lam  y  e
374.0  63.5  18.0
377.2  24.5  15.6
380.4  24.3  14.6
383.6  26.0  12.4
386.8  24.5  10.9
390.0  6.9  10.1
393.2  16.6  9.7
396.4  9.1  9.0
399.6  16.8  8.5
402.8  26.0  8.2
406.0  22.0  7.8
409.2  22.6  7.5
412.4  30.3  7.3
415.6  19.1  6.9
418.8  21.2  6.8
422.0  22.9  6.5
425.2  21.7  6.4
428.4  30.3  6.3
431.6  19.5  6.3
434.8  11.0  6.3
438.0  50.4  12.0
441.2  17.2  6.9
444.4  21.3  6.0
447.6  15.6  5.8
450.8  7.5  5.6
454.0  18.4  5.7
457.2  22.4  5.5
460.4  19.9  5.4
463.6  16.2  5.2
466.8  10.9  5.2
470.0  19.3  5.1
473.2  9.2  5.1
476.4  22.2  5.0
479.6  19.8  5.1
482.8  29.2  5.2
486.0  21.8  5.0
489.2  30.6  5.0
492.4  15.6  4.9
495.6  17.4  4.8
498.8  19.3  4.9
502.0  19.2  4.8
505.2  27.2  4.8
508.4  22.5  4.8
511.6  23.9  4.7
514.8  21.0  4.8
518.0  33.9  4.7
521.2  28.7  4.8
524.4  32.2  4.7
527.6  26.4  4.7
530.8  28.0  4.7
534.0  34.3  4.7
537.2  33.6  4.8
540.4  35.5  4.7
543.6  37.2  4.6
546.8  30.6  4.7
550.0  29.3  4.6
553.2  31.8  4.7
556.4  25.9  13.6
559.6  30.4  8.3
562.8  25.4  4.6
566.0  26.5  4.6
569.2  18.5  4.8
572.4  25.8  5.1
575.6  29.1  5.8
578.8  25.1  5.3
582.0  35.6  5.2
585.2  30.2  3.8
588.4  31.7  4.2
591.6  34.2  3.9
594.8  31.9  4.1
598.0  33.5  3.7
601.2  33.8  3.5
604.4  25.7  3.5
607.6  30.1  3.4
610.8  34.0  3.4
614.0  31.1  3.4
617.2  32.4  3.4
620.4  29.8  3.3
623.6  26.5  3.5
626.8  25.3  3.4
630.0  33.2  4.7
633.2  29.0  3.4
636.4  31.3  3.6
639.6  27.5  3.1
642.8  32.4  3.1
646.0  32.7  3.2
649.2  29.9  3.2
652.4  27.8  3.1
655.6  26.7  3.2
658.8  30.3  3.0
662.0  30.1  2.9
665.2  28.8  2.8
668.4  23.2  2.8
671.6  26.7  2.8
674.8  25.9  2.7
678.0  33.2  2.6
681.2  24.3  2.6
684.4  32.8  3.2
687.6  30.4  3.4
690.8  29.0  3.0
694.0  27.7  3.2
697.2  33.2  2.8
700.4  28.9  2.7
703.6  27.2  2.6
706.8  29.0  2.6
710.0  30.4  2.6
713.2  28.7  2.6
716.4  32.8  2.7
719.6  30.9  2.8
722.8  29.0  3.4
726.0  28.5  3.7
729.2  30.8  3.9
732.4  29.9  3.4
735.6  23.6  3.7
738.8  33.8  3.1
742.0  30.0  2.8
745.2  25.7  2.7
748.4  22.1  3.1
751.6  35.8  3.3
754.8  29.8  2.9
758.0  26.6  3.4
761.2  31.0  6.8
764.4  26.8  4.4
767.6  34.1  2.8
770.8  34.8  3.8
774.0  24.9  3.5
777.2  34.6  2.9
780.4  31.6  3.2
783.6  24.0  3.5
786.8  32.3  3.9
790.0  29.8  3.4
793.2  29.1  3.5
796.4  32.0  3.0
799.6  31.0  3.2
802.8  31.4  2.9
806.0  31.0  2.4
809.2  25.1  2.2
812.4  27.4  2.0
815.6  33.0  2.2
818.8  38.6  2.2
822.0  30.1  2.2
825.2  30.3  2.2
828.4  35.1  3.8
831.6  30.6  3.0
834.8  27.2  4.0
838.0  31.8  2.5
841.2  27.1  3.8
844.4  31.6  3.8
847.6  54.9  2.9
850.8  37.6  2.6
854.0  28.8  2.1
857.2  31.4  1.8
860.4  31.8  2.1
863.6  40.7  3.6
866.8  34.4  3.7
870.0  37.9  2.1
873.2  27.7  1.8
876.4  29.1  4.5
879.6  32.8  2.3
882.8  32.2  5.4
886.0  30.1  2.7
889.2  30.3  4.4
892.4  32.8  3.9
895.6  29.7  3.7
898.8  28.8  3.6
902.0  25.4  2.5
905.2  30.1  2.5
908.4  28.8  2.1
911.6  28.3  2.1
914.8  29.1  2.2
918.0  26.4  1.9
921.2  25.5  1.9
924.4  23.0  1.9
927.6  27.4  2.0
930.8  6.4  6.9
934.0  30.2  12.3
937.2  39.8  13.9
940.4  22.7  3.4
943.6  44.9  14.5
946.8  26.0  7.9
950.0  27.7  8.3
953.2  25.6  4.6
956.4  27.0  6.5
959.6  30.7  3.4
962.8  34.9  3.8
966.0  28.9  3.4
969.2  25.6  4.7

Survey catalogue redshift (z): 0.29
